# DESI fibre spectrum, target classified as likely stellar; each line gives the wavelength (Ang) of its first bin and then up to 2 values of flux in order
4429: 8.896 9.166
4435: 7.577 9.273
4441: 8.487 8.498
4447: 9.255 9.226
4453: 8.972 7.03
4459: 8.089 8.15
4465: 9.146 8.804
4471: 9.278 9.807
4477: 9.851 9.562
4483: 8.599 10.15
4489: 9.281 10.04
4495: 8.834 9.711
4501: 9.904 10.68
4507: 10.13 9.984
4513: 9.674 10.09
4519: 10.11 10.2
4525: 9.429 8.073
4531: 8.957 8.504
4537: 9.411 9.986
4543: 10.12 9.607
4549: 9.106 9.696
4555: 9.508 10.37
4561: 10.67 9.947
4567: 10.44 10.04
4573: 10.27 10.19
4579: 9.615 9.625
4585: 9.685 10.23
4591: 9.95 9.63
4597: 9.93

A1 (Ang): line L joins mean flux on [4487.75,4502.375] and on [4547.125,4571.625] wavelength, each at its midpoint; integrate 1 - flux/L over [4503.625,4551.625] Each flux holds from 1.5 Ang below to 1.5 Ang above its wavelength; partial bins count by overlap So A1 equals 0.76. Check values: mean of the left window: 9.56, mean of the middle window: 9.61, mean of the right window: 9.97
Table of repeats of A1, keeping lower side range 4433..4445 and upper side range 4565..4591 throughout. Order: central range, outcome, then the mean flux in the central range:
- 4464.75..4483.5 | -1.0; 9.34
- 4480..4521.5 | -2.8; 9.79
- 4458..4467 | 0.3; 8.5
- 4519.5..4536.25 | 0.6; 9.11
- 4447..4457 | 0.0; 8.61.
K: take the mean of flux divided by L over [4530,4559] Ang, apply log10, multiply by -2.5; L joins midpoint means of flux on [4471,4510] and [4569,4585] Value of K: 0.036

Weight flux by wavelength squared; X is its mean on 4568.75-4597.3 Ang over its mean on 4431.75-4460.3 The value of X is 1.23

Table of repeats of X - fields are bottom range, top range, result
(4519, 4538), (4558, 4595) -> 1.12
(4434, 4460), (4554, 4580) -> 1.26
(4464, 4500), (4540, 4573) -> 1.09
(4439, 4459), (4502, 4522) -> 1.22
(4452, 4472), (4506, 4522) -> 1.21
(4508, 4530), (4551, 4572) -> 1.07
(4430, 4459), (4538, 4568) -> 1.21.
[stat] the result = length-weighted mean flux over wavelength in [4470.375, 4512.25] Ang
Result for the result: 9.71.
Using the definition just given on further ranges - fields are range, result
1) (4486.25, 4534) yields 9.65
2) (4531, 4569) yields 9.75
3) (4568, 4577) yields 10.2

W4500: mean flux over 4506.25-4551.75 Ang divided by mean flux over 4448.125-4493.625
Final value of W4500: 1.05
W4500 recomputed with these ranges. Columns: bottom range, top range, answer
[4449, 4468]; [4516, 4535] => 1.10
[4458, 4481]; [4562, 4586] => 1.10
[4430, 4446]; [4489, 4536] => 1.11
